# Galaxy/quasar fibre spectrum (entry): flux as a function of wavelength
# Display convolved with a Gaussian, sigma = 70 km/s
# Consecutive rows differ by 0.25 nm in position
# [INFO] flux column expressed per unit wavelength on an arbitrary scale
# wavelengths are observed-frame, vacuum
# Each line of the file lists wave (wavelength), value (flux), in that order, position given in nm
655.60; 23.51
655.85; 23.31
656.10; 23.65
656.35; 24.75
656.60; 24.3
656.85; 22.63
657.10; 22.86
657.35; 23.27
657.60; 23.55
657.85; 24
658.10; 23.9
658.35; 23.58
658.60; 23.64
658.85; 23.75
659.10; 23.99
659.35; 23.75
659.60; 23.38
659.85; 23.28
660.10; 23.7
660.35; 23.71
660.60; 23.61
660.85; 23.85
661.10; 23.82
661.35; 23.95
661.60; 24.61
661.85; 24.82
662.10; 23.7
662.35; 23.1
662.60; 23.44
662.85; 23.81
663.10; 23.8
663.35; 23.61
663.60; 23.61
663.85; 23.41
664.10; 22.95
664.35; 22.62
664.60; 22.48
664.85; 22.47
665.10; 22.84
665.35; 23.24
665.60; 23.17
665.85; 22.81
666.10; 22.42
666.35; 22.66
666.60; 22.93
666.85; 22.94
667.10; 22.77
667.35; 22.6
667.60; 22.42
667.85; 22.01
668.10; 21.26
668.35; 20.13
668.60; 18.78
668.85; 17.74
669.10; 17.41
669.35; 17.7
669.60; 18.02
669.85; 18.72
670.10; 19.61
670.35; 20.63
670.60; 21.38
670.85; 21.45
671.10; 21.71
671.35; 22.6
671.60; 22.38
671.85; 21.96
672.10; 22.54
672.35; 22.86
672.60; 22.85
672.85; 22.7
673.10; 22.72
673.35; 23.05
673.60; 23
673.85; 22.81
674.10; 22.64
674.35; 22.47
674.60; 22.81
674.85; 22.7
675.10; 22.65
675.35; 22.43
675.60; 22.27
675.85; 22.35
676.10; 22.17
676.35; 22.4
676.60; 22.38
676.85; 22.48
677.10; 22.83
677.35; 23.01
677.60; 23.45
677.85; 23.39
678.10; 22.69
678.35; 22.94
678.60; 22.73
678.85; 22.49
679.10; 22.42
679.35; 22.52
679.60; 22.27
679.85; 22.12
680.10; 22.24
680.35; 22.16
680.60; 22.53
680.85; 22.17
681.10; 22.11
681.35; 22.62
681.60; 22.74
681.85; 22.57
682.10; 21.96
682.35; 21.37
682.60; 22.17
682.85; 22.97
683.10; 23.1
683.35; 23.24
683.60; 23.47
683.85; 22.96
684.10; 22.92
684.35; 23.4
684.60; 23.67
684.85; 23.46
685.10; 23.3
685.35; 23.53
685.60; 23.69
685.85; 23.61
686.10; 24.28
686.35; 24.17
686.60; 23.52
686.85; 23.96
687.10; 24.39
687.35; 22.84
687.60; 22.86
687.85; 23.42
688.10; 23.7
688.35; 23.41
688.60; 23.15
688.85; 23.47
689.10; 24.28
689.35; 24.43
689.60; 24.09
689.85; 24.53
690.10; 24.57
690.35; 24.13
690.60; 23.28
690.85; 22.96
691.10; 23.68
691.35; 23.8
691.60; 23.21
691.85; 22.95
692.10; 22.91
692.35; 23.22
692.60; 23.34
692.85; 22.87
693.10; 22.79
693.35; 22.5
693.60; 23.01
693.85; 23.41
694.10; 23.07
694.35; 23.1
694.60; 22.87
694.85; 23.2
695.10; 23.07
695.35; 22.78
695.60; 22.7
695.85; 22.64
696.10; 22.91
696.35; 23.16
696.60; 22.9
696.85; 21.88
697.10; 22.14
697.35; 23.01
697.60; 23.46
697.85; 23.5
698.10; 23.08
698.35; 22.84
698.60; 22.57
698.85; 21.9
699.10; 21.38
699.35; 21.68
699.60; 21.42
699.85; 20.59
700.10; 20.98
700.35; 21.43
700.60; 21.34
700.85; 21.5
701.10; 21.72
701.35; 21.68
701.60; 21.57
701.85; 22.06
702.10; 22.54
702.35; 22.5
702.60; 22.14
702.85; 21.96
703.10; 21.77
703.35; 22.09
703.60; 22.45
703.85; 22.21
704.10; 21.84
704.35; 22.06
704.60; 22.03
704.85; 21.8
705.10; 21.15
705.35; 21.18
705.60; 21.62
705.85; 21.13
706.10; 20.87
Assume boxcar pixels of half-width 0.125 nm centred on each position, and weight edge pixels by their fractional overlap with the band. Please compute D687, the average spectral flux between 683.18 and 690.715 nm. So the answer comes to 23.7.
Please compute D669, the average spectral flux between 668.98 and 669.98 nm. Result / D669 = 18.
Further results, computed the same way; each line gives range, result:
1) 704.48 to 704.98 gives 21.9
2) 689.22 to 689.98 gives 24.4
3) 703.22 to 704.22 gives 22.1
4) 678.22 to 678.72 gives 22.8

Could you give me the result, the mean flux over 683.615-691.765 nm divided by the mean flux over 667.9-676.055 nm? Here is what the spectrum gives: 1.10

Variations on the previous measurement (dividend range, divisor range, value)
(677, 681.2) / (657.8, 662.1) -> 0.95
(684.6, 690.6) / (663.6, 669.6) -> 1.10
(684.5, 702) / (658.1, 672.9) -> 1.03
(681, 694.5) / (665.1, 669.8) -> 1.10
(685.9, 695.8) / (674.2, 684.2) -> 1.04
